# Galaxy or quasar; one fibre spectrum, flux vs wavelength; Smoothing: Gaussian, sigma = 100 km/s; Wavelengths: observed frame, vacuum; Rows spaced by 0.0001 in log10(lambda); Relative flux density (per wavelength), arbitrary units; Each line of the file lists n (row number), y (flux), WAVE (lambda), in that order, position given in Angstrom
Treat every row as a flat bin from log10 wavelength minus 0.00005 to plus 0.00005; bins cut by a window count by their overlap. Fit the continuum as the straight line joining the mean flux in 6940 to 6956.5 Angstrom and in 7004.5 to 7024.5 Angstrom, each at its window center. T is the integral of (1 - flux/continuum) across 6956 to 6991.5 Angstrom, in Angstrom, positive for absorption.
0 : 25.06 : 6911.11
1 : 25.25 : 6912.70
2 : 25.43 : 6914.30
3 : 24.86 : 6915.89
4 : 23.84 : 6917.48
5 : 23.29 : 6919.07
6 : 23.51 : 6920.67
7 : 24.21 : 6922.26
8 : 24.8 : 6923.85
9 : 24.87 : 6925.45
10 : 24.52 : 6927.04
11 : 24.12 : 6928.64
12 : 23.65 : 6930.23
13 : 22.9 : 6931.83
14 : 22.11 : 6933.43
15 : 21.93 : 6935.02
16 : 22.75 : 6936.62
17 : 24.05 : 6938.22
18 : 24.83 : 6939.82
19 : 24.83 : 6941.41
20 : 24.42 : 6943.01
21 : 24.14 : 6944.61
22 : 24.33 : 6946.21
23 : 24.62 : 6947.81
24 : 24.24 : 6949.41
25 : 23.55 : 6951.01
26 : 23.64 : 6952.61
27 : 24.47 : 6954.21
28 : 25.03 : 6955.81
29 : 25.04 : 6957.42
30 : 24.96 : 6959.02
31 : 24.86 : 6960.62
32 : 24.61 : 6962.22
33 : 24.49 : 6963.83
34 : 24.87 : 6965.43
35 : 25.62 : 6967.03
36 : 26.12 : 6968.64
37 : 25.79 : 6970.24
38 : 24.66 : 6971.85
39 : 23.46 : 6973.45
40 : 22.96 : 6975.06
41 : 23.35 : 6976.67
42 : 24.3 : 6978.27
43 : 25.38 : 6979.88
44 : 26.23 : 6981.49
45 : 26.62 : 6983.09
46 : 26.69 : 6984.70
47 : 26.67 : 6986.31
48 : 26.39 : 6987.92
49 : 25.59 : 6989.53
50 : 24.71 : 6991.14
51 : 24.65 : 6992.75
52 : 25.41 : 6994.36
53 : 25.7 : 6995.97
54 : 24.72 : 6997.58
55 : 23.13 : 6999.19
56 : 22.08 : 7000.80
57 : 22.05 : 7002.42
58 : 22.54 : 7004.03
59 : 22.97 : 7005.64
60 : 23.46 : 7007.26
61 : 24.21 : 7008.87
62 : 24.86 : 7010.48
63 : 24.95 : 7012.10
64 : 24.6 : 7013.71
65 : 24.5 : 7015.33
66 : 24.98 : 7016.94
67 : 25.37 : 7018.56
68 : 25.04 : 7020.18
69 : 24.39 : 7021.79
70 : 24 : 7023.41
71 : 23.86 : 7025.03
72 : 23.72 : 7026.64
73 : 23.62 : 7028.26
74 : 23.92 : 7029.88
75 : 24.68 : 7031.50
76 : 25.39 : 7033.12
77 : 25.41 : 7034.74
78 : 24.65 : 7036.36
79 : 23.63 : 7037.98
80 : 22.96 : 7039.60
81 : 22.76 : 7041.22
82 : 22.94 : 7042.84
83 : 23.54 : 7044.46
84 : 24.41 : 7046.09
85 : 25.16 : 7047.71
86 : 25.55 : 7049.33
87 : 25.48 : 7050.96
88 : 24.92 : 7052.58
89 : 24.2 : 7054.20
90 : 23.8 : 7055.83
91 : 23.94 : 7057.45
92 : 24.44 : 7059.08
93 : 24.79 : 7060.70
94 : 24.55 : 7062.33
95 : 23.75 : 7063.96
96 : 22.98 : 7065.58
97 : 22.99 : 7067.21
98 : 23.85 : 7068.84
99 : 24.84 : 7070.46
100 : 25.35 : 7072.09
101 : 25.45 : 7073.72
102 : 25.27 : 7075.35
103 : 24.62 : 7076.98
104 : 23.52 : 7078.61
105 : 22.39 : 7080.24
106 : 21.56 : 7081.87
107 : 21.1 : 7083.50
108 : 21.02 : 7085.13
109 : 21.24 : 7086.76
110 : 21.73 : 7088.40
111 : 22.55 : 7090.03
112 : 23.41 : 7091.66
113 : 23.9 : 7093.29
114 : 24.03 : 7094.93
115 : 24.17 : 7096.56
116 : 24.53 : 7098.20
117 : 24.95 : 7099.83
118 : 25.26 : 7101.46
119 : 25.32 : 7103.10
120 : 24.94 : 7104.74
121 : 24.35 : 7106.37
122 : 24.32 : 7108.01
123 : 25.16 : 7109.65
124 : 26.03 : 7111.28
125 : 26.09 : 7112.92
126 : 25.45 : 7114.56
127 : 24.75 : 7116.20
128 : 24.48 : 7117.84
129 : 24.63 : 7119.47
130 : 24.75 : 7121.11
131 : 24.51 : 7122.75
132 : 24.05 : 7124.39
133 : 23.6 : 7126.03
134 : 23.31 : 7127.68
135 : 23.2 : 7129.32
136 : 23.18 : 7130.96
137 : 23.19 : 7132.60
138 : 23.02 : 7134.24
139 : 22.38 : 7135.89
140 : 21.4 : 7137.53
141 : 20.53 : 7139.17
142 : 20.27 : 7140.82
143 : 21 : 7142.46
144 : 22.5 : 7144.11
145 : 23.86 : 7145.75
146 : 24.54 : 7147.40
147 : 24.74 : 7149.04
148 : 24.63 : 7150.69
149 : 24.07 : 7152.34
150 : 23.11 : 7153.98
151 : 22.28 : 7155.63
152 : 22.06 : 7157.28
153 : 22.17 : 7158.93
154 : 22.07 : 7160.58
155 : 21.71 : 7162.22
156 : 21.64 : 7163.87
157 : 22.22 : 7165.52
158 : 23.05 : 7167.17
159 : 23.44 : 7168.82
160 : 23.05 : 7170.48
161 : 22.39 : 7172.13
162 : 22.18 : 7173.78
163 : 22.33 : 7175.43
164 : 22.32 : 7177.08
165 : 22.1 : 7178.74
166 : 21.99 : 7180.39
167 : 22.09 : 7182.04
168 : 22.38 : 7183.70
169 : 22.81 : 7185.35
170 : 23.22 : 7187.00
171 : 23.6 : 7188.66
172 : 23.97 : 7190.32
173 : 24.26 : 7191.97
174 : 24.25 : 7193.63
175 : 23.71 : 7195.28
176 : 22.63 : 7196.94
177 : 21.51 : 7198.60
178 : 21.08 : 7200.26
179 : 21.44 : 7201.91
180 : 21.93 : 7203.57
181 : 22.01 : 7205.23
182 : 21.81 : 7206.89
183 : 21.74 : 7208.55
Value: -1.1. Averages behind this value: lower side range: 24.4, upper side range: 24.4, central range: 25.2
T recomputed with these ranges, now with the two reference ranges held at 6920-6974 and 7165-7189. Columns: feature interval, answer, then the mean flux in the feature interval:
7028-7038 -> -0.4 Angstrom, 24.6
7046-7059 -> -0.6 Angstrom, 24.7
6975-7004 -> -1.0 Angstrom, 24.8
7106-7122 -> -1.4 Angstrom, 25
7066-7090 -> 0.2 Angstrom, 23.2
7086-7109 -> -0.7 Angstrom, 23.9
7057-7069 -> -0.2 Angstrom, 23.9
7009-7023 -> -0.6 Angstrom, 24.8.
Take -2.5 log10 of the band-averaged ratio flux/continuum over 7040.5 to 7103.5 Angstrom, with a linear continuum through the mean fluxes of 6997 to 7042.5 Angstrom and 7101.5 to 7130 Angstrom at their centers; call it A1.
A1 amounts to 0.02 mag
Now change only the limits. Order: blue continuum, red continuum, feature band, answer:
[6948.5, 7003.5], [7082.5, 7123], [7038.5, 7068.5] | 0.013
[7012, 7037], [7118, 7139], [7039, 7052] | 0.008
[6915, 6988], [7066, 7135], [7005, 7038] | -0.008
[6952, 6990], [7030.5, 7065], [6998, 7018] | 0.044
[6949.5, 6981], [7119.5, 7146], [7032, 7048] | -0.012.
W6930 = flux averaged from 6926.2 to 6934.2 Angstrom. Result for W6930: 23.5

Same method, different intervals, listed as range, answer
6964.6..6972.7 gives 25.4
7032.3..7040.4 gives 24.4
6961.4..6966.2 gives 24.7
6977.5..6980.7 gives 24.8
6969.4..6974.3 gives 24.6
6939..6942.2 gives 24.9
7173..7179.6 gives 22.2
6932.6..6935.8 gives 22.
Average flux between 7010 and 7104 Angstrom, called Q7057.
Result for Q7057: 24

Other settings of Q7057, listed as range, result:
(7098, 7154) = 23.9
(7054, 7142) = 23.7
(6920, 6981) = 24.3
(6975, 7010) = 24.6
